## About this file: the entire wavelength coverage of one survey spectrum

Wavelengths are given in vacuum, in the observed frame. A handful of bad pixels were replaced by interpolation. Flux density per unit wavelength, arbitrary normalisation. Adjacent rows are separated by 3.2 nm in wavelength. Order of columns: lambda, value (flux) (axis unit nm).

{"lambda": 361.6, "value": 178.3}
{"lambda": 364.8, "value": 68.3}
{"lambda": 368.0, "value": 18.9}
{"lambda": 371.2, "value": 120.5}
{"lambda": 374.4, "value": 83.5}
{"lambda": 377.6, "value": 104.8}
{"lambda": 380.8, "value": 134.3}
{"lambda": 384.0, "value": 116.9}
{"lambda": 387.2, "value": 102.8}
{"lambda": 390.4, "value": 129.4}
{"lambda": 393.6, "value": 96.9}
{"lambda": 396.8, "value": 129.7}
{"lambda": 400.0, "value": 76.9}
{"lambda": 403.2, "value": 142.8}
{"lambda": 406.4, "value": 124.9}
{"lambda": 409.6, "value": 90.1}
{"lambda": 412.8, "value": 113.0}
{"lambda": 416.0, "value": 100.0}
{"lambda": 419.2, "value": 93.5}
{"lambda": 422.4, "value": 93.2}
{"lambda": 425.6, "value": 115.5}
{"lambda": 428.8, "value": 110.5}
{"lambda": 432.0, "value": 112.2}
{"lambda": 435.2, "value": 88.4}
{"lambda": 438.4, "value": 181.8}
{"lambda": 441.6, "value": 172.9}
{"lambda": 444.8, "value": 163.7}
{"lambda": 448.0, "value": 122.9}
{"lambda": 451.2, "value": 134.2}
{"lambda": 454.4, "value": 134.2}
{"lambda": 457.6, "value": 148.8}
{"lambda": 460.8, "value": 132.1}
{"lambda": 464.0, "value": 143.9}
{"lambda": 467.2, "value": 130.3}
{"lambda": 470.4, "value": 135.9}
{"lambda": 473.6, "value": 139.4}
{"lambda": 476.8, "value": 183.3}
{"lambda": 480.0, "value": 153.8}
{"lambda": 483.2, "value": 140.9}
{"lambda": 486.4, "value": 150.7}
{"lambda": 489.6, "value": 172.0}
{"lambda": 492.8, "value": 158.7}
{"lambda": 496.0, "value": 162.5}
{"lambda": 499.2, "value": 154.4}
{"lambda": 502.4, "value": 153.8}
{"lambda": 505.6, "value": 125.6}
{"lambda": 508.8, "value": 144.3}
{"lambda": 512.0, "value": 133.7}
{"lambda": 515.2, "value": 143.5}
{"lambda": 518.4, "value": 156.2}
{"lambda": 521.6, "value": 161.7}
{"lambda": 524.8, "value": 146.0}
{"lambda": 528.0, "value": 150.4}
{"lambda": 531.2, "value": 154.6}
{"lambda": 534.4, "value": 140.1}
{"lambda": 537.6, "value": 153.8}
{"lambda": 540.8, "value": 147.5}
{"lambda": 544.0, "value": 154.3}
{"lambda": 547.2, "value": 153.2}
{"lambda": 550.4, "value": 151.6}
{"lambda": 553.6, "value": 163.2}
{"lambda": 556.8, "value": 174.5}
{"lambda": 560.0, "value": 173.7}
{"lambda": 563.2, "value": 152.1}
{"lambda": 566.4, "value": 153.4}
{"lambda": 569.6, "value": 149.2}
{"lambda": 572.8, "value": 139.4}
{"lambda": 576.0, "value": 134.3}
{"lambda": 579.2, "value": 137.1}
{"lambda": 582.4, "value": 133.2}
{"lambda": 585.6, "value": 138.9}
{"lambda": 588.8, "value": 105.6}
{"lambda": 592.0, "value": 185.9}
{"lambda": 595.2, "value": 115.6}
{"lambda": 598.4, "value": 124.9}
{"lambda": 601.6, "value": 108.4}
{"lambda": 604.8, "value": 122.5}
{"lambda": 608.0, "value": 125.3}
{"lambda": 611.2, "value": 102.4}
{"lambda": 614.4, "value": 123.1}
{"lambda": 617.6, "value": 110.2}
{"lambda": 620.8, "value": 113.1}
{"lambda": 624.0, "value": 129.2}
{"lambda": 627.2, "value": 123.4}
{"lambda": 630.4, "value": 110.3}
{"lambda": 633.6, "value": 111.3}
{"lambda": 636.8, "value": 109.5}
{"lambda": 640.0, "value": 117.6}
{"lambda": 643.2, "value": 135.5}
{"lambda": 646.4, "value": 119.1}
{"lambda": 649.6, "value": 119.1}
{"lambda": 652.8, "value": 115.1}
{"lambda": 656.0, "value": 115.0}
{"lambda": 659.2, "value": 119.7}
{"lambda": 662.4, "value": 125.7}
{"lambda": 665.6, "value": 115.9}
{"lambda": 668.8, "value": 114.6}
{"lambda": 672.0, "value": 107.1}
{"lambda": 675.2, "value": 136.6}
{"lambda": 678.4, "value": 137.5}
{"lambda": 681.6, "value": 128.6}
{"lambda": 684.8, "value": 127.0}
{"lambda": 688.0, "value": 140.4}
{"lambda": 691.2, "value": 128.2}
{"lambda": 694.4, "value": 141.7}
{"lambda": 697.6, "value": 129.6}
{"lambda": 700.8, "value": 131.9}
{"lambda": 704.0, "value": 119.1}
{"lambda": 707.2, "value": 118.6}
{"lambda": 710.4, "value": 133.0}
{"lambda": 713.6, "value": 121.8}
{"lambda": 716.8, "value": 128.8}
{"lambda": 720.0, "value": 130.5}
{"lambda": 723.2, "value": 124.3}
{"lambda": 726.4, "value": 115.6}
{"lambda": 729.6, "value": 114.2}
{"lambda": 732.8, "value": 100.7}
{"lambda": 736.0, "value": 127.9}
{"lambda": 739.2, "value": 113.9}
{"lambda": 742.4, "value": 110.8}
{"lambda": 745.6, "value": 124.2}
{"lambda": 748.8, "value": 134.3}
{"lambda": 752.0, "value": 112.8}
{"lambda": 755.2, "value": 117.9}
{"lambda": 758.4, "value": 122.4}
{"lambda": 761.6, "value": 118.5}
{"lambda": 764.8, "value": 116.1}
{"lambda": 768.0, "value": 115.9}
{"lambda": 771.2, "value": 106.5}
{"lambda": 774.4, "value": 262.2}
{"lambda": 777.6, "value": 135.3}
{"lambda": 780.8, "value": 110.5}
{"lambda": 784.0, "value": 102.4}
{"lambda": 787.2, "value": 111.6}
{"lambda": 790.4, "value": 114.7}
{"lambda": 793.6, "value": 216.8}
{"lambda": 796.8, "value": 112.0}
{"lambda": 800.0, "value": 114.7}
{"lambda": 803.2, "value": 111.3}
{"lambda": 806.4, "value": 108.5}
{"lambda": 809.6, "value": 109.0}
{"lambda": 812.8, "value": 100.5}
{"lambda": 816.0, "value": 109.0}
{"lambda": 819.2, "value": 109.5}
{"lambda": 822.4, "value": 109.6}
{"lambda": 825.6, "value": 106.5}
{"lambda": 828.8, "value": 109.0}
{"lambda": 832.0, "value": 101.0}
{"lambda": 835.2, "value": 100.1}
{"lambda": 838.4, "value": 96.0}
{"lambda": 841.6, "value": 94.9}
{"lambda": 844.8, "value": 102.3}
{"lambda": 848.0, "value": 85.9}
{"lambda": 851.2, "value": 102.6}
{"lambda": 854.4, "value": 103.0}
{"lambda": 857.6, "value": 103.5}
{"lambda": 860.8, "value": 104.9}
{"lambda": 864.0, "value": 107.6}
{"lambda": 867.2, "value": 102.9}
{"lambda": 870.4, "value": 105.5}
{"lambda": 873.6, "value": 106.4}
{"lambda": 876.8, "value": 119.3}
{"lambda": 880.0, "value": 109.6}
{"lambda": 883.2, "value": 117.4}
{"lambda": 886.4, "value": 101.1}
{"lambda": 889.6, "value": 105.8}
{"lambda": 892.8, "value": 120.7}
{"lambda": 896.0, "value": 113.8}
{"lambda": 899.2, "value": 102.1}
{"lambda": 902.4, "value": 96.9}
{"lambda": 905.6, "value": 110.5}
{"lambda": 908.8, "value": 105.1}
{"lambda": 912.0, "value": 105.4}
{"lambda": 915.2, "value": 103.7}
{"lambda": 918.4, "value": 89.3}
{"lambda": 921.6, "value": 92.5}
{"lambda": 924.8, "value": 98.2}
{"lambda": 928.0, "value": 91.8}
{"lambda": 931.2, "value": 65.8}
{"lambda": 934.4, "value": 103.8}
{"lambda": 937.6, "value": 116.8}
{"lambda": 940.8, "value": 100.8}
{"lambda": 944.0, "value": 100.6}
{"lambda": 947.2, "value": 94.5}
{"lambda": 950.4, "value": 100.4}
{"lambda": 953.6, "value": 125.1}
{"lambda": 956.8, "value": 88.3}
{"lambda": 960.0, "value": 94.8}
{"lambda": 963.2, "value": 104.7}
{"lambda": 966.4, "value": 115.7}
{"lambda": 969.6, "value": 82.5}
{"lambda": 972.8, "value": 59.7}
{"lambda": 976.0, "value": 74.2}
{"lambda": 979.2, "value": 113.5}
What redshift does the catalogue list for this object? 0.18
